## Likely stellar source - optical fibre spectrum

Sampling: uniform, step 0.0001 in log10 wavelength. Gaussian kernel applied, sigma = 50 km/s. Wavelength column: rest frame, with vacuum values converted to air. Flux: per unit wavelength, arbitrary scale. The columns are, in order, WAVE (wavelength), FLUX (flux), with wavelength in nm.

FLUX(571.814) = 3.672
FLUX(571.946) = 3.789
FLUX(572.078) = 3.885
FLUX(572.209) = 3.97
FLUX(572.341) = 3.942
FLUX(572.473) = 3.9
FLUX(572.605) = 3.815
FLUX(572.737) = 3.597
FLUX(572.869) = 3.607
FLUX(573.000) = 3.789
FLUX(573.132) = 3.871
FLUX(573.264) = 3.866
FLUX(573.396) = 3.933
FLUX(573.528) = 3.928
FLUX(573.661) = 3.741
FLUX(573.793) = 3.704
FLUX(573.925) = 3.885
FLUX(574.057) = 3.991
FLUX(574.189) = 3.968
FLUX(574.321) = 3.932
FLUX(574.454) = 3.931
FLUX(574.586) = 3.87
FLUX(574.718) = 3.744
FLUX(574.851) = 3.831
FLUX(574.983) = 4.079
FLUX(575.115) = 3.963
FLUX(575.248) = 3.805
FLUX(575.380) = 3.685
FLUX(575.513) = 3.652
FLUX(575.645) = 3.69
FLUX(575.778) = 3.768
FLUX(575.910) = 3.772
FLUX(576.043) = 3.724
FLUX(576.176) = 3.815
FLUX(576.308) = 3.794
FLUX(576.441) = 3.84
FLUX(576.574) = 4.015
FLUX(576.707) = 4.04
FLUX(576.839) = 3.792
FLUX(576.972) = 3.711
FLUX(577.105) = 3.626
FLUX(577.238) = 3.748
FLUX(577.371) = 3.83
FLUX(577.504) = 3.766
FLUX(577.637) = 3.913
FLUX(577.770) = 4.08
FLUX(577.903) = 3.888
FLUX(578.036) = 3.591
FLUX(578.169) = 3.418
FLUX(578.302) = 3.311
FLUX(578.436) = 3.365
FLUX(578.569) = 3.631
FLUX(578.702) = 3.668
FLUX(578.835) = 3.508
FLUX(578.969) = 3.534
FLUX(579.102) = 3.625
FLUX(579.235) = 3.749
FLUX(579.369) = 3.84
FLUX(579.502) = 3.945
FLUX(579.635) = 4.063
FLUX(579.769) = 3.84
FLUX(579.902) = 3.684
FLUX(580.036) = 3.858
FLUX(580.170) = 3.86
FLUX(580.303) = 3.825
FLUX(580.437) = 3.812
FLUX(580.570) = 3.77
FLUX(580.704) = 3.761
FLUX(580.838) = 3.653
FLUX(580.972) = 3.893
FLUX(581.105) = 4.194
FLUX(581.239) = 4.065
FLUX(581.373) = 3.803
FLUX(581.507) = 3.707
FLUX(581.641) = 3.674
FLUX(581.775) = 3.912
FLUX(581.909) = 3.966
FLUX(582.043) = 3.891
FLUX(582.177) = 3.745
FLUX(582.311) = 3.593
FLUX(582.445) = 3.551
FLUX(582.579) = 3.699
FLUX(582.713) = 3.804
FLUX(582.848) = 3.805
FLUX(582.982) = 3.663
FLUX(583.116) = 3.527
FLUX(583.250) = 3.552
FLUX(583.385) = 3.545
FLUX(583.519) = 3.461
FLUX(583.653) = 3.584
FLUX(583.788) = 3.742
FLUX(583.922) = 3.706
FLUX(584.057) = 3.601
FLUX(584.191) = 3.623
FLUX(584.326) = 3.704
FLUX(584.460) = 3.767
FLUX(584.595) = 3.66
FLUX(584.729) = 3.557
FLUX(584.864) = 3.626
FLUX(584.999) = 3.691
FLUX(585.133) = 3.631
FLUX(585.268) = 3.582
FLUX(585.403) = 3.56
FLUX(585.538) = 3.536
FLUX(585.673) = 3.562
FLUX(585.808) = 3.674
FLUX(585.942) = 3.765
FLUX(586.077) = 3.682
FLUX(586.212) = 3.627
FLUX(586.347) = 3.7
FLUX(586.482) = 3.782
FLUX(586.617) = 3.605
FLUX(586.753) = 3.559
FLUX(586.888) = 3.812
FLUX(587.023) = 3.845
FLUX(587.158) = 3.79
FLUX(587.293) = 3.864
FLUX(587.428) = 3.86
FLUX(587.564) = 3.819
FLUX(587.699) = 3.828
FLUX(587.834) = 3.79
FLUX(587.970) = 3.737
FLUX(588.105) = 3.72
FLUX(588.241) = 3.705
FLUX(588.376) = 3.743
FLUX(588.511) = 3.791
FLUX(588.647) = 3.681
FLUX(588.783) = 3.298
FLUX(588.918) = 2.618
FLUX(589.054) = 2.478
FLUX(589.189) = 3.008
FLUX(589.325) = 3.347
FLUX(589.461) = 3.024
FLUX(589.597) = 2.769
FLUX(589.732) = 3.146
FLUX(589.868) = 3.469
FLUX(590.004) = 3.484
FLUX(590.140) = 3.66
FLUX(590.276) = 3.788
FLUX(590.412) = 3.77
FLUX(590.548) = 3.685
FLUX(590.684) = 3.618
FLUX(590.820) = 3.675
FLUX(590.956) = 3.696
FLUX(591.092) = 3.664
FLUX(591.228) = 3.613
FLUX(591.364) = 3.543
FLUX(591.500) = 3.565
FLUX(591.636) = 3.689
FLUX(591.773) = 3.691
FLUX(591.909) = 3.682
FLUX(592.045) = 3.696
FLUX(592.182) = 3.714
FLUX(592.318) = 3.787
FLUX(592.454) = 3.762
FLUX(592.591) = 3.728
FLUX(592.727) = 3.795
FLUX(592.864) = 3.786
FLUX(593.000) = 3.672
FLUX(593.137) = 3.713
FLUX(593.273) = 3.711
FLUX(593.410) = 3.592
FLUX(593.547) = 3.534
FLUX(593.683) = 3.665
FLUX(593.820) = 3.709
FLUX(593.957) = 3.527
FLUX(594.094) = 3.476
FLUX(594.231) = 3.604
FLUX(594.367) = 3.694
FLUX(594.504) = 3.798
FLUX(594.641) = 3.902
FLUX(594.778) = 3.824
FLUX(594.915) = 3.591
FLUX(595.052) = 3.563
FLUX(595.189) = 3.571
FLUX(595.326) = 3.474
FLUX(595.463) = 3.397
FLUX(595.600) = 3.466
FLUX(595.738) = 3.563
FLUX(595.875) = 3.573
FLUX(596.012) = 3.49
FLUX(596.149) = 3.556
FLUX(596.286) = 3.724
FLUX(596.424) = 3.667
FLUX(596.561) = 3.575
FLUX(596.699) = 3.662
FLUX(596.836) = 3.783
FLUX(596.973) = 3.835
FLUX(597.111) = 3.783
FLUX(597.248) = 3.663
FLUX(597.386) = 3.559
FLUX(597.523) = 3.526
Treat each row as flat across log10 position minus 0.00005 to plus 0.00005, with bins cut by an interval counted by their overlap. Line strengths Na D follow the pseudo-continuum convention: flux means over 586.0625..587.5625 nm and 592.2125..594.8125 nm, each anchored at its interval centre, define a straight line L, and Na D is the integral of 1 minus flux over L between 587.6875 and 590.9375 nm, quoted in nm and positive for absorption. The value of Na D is 0.24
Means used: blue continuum 3.74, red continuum 3.7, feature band 3.45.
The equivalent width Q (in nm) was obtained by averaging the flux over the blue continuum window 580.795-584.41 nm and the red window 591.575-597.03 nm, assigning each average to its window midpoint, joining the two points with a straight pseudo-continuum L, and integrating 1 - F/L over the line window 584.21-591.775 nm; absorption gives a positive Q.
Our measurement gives 0.24 nm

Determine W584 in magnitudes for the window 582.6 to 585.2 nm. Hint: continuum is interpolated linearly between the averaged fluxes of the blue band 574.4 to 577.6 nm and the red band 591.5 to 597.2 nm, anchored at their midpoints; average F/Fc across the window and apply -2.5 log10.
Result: 0.03 mag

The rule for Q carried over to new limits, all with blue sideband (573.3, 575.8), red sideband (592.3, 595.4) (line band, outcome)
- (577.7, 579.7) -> 0.07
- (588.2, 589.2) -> 0.11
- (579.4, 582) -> -0.04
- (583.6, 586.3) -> 0.08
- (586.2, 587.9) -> -0.01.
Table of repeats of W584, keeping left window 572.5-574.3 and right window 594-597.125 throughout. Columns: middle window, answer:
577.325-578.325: 0.01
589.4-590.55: 0.08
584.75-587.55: 0.01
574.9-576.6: 0.00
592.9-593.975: 0.00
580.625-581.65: -0.03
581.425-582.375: -0.01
